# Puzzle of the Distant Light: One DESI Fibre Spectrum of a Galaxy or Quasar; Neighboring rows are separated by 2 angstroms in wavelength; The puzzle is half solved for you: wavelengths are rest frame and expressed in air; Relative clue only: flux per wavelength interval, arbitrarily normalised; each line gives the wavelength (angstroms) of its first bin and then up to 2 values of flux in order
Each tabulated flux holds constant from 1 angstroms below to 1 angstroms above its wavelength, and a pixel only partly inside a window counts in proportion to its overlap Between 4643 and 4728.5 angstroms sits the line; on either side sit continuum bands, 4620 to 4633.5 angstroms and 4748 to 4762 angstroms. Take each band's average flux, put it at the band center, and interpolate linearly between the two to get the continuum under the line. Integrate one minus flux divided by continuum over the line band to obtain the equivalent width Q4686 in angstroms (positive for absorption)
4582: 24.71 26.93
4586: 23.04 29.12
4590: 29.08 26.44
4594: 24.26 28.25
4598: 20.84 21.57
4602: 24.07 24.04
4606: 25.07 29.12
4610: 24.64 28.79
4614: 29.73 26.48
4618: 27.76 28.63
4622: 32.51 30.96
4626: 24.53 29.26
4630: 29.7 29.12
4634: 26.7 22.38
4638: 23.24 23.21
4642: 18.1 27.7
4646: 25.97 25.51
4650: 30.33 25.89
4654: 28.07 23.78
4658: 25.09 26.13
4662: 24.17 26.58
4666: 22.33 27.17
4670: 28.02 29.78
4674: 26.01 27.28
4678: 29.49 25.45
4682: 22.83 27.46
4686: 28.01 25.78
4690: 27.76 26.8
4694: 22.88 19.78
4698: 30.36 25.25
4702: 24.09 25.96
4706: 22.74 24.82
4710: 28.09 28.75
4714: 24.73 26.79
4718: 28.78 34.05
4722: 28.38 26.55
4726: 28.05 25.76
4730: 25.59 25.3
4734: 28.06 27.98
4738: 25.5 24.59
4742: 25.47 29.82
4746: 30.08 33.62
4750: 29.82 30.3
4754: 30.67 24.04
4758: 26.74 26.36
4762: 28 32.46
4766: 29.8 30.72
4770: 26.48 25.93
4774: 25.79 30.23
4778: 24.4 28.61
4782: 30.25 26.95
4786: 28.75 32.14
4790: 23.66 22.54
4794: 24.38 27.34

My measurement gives 6.9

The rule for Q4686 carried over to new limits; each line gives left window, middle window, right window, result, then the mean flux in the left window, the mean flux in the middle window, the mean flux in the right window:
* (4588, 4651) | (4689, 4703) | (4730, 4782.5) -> 1.1 angstroms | 26.4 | 25.3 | 28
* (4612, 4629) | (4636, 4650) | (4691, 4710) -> 1.7 angstroms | 28.7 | 24.3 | 24.9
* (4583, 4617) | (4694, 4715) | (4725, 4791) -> 1.5 angstroms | 26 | 25.3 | 27.9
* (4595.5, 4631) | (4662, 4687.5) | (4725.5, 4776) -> 0.8 angstroms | 27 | 26.6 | 27.9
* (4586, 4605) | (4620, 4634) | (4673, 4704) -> -2.0 angstroms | 25.2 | 29.1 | 25.9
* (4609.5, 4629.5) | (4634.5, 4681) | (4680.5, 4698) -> 1.8 angstroms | 28.5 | 25.7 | 25.5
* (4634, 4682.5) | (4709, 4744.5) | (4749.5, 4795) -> -0.5 angstroms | 25.7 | 27.3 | 27.8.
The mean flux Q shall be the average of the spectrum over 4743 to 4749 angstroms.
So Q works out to 31.2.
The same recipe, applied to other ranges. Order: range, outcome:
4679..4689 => 25.9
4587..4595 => 27.2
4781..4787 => 28.7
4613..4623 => 29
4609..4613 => 26.7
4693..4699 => 24.3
